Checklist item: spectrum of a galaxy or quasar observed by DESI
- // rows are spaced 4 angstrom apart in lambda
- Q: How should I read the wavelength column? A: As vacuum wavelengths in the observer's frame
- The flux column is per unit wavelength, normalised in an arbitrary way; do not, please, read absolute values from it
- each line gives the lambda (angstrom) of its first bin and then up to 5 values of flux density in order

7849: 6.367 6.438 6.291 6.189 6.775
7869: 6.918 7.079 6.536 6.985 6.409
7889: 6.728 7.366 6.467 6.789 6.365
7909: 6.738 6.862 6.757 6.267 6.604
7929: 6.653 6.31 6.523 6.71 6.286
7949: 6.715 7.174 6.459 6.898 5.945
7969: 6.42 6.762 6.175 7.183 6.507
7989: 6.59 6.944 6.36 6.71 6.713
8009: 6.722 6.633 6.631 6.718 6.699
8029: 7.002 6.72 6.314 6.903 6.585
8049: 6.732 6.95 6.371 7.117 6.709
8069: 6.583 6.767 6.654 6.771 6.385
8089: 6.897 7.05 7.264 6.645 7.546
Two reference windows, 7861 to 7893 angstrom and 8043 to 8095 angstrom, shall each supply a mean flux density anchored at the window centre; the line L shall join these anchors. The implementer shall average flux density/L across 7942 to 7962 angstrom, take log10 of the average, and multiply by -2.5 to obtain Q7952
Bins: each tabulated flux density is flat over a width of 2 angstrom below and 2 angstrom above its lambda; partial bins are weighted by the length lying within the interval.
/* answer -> 0.01 mag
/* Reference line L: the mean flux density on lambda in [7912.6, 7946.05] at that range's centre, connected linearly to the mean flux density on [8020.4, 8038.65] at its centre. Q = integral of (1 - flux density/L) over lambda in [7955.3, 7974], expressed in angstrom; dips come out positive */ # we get 0.3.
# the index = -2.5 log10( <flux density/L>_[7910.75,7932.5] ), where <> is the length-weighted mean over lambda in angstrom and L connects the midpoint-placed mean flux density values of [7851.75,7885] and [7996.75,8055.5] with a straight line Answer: 0.01 mag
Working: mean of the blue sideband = 6.64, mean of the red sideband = 6.7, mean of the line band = 6.61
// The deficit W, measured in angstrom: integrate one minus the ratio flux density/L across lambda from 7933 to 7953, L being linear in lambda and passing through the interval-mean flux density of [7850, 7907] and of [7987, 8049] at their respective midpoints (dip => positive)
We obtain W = 0.2 angstrom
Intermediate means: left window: 6.66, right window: 6.68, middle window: 6.6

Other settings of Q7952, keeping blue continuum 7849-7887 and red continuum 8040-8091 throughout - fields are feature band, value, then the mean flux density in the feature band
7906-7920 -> -0.013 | 6.72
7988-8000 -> 0.007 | 6.64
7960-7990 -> 0.020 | 6.55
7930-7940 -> 0.030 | 6.47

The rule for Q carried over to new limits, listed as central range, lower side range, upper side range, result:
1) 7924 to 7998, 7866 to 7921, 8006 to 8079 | 1.5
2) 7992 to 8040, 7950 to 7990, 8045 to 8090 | -0.1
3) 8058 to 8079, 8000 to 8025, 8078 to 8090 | -0.2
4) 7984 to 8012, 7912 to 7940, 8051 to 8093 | 0.0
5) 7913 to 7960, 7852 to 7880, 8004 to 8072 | 0.4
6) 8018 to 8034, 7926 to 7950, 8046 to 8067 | -0.2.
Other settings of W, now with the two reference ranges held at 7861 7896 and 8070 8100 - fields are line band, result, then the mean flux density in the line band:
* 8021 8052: 0.4 angstrom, 6.72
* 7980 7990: 0.1 angstrom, 6.73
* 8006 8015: 0.2 angstrom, 6.68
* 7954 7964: 0.2 angstrom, 6.65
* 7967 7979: 0.6 angstrom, 6.45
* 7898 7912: 0.3 angstrom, 6.64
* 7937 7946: 0.4 angstrom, 6.53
